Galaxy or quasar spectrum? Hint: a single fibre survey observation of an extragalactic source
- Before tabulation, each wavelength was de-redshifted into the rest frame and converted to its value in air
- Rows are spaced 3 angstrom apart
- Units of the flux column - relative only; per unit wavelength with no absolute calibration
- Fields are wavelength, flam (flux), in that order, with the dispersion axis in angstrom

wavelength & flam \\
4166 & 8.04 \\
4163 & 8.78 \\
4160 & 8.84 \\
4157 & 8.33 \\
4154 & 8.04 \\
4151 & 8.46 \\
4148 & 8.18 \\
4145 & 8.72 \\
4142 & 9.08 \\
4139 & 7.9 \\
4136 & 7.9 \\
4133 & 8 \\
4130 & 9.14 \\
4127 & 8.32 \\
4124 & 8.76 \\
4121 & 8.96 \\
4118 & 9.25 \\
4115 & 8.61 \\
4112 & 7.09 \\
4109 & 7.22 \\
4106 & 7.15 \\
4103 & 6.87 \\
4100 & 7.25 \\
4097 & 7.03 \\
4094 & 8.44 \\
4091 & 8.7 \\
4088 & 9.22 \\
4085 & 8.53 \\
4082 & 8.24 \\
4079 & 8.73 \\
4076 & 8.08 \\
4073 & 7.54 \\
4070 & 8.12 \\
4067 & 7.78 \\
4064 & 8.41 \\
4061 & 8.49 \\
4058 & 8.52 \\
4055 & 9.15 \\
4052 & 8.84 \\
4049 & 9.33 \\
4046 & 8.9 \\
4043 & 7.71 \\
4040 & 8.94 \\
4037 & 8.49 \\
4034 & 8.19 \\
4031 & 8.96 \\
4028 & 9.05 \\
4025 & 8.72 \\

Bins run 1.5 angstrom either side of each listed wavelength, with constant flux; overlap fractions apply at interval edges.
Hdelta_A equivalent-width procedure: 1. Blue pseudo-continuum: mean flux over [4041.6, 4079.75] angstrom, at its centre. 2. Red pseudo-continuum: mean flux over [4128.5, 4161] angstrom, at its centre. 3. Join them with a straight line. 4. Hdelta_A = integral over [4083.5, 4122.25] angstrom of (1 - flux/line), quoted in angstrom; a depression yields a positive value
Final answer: 1.8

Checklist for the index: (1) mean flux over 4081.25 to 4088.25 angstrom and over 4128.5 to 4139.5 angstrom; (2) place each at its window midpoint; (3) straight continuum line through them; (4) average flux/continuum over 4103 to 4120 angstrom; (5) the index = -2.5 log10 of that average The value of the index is 0.08 mag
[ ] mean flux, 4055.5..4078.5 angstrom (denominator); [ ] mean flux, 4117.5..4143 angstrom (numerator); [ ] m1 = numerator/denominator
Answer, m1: 1.0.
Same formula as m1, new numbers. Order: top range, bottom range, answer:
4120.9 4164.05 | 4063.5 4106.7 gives 1.06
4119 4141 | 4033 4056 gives 0.97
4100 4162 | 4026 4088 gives 0.97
